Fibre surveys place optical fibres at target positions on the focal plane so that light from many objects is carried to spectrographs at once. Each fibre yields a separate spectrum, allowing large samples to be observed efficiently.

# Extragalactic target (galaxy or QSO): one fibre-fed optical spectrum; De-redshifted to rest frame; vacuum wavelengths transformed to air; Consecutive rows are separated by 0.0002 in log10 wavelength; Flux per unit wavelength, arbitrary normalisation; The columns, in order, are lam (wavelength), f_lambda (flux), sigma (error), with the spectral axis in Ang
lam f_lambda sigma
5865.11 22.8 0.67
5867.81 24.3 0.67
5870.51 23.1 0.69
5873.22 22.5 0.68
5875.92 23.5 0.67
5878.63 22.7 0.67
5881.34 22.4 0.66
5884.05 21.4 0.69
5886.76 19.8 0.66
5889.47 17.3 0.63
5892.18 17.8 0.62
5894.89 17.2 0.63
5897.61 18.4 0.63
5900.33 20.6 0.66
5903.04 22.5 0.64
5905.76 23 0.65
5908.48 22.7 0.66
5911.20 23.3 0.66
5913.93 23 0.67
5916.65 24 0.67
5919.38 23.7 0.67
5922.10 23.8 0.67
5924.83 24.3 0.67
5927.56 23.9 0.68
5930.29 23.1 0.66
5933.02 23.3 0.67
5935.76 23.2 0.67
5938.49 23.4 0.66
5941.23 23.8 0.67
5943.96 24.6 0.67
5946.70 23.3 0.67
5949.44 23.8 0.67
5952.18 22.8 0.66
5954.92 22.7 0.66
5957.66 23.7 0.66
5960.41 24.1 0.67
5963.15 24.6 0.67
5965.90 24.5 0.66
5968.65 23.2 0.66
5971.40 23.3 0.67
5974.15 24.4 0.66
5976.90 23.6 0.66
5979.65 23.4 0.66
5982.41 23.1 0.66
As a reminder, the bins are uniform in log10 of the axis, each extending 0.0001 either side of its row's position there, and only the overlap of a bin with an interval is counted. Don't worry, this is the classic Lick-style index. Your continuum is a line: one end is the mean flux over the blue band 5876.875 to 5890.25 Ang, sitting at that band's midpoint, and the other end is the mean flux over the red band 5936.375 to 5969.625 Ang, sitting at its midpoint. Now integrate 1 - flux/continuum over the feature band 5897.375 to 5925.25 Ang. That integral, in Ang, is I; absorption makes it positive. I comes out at -0.9 Ang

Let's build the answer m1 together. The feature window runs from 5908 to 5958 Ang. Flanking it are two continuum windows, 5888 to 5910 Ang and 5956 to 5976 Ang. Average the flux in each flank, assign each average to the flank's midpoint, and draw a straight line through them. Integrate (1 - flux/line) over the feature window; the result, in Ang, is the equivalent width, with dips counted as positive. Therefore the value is -3.5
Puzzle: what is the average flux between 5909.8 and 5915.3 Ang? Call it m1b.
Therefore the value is 23.1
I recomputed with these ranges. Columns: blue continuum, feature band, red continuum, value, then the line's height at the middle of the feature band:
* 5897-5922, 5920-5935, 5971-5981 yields -0.5 Ang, 22.9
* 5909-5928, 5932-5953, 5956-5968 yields 0.3 Ang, 23.9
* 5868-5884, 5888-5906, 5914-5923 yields 3.1 Ang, 23.3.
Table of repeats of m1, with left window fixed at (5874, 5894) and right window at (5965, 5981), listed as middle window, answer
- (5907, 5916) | -0.6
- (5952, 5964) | -0.2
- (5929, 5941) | -0.5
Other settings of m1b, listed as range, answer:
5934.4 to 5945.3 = 23.8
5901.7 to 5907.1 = 22.7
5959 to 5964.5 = 24.3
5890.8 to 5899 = 17.8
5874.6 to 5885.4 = 22.5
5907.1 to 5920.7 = 23.3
